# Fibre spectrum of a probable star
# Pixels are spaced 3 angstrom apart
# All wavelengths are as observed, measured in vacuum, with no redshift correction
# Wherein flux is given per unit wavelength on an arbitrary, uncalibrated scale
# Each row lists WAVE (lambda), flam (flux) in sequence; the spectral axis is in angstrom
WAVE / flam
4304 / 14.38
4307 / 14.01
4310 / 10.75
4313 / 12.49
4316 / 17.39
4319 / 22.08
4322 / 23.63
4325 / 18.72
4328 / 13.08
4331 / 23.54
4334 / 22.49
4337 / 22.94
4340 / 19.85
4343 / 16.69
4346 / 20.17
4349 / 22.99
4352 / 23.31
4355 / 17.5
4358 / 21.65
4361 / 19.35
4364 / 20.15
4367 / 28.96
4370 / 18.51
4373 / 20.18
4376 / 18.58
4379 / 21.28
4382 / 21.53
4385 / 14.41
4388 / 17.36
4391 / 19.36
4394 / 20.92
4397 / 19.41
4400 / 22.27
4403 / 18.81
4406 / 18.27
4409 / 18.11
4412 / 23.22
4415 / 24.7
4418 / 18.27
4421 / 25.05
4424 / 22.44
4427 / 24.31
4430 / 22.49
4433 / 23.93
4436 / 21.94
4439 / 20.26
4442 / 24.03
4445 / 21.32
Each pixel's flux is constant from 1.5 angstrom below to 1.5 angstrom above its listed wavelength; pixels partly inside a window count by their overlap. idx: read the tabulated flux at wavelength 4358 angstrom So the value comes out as 21.65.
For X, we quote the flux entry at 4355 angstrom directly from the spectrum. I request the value 17.5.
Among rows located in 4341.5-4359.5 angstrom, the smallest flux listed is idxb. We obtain 16.69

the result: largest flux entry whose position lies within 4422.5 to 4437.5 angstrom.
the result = 24.31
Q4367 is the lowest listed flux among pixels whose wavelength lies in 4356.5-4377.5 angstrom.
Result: 18.51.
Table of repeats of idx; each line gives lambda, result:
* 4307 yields 14.01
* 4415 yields 24.7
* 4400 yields 22.27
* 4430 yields 22.49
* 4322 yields 23.63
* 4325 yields 18.72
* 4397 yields 19.41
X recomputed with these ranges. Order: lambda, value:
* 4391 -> 19.36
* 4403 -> 18.81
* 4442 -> 24.03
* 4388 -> 17.36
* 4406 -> 18.27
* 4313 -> 12.49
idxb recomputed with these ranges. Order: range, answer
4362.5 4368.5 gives 20.15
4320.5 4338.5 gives 13.08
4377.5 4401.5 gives 14.41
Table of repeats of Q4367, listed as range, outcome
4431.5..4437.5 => 21.94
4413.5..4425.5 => 18.27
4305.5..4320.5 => 10.75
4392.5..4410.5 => 18.11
